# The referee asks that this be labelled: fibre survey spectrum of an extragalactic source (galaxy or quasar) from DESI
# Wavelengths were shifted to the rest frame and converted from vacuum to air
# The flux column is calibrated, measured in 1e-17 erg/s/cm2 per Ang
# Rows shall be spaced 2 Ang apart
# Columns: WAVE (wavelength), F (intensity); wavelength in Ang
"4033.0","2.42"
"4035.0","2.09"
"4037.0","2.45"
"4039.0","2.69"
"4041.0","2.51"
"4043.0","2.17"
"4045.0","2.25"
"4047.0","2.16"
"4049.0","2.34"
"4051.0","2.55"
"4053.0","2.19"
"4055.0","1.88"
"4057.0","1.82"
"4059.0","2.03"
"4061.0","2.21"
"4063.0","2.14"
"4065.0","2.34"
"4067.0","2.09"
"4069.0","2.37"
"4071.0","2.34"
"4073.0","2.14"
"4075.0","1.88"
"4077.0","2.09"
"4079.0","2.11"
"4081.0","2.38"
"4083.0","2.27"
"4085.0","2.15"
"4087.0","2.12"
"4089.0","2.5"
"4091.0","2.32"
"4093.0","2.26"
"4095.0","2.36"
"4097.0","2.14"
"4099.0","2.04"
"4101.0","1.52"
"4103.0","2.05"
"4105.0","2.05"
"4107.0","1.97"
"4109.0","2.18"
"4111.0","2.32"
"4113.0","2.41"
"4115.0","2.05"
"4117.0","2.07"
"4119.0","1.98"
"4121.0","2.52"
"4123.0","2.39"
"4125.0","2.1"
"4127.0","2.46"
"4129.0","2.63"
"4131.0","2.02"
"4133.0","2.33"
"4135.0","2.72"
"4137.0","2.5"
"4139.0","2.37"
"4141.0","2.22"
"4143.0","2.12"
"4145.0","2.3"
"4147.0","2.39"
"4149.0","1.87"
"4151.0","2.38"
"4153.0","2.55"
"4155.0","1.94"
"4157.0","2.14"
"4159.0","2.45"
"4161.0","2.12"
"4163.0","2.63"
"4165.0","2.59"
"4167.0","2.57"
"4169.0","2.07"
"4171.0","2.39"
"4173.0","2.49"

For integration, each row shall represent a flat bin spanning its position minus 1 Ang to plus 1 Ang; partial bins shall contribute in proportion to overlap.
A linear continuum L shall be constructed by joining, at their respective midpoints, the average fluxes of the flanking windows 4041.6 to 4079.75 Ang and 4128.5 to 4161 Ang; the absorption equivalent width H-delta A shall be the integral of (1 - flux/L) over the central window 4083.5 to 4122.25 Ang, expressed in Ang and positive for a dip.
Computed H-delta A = 1.23 Ang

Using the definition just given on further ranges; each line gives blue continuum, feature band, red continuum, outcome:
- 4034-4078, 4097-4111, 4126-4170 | 1.67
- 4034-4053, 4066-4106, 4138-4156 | 2.50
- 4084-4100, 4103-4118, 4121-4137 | 1.12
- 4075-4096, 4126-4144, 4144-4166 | -0.70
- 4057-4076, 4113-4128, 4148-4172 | 0.04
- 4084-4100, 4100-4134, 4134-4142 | 2.55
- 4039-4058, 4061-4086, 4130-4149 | 0.67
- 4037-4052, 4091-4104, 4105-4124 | 0.96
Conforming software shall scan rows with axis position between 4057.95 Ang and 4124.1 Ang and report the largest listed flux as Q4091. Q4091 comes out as 2.52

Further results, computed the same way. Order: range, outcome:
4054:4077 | 2.37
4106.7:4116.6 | 2.41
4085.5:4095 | 2.5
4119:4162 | 2.72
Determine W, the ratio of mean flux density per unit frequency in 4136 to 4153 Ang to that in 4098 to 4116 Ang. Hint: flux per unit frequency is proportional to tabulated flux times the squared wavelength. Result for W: 1.13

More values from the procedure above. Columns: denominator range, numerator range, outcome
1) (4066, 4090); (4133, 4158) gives 1.08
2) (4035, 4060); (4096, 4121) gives 0.96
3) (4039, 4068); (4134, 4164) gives 1.10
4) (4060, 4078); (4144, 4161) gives 1.07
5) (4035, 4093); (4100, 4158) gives 1.03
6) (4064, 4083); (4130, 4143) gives 1.10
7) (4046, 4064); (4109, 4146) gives 1.11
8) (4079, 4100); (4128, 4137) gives 1.11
